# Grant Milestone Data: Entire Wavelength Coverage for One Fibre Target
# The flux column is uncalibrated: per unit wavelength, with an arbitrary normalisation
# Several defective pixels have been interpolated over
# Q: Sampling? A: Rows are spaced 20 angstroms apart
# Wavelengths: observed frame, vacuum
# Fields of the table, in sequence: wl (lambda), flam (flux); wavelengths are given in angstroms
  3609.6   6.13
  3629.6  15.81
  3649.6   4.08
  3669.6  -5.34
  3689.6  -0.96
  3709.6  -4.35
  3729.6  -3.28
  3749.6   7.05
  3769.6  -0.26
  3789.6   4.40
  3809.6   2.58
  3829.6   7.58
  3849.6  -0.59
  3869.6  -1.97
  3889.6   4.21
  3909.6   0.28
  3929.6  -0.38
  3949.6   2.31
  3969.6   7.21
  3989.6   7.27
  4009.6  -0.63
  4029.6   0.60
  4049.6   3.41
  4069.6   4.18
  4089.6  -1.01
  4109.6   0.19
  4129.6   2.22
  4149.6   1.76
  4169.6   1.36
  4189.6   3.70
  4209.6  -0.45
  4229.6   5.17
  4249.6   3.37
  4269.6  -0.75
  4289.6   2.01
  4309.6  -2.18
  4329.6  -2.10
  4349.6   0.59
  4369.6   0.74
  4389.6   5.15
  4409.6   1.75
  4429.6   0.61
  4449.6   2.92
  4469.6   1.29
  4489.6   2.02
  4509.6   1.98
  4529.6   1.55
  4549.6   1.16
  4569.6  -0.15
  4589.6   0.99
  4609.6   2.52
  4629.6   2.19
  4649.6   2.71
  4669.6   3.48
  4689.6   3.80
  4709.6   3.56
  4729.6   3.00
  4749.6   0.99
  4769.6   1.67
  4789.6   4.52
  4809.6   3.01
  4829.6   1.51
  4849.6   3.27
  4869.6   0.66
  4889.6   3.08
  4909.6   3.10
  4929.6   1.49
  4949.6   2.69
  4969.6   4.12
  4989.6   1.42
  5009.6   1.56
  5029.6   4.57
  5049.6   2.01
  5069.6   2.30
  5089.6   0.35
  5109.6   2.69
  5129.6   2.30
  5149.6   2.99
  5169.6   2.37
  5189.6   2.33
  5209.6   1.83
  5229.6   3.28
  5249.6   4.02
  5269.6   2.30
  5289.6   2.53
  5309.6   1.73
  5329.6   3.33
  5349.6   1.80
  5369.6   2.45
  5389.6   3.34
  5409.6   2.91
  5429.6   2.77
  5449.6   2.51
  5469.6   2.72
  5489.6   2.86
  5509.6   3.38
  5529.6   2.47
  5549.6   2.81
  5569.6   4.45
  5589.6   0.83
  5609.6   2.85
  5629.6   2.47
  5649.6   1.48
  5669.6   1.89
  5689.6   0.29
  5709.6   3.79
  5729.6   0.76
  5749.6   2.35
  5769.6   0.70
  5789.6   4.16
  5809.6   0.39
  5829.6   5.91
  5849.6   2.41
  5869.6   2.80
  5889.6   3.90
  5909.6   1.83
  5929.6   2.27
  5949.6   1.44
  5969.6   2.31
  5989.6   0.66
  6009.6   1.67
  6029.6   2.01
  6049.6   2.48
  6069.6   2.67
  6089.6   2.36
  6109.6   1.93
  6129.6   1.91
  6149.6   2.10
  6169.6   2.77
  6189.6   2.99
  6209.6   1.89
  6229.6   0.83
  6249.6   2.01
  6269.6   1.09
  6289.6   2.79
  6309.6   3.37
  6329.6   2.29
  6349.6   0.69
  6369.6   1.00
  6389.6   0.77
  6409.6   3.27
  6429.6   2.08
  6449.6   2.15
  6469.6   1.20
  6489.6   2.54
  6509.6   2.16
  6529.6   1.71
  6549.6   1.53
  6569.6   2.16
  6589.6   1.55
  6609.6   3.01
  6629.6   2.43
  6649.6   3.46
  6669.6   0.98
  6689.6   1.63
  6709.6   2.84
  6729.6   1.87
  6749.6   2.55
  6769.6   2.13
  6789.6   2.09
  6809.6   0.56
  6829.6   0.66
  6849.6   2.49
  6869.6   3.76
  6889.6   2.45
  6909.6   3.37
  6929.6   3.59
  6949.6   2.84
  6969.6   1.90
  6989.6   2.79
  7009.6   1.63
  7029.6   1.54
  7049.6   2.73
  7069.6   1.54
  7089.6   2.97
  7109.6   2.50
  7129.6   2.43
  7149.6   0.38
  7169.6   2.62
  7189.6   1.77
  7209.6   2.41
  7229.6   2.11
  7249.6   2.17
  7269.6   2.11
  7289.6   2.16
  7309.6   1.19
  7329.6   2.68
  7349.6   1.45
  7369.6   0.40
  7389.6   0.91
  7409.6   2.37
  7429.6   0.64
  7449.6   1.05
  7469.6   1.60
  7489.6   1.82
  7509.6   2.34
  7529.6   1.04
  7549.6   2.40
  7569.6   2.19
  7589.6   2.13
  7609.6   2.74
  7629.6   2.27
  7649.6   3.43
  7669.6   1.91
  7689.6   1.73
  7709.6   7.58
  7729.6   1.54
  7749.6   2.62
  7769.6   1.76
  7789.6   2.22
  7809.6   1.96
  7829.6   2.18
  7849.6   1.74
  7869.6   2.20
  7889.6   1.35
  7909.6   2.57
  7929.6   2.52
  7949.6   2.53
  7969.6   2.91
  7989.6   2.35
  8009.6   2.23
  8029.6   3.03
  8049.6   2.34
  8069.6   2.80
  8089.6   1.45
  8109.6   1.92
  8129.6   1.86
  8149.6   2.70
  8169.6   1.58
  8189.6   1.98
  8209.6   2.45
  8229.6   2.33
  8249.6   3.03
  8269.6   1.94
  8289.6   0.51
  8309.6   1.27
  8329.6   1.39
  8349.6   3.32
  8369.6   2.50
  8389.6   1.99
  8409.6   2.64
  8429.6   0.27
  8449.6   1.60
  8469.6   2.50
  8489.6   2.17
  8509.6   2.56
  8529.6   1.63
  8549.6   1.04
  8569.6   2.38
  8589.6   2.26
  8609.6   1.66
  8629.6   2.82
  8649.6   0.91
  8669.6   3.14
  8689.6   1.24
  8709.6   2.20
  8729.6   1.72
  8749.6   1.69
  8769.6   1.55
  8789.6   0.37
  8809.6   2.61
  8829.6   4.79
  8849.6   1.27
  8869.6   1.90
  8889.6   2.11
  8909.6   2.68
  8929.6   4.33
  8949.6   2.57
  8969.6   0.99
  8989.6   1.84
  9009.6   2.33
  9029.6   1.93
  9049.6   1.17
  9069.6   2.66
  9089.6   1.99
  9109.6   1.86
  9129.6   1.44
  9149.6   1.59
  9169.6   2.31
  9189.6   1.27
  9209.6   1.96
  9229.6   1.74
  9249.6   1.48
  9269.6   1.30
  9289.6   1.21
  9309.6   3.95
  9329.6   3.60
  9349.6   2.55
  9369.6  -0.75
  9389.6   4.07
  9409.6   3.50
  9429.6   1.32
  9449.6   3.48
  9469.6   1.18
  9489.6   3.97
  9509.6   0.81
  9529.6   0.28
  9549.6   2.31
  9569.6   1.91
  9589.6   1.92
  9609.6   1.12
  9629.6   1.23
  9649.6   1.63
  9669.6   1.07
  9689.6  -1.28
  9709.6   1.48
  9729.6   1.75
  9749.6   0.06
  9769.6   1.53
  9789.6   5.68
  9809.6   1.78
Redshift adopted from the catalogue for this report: 0.18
